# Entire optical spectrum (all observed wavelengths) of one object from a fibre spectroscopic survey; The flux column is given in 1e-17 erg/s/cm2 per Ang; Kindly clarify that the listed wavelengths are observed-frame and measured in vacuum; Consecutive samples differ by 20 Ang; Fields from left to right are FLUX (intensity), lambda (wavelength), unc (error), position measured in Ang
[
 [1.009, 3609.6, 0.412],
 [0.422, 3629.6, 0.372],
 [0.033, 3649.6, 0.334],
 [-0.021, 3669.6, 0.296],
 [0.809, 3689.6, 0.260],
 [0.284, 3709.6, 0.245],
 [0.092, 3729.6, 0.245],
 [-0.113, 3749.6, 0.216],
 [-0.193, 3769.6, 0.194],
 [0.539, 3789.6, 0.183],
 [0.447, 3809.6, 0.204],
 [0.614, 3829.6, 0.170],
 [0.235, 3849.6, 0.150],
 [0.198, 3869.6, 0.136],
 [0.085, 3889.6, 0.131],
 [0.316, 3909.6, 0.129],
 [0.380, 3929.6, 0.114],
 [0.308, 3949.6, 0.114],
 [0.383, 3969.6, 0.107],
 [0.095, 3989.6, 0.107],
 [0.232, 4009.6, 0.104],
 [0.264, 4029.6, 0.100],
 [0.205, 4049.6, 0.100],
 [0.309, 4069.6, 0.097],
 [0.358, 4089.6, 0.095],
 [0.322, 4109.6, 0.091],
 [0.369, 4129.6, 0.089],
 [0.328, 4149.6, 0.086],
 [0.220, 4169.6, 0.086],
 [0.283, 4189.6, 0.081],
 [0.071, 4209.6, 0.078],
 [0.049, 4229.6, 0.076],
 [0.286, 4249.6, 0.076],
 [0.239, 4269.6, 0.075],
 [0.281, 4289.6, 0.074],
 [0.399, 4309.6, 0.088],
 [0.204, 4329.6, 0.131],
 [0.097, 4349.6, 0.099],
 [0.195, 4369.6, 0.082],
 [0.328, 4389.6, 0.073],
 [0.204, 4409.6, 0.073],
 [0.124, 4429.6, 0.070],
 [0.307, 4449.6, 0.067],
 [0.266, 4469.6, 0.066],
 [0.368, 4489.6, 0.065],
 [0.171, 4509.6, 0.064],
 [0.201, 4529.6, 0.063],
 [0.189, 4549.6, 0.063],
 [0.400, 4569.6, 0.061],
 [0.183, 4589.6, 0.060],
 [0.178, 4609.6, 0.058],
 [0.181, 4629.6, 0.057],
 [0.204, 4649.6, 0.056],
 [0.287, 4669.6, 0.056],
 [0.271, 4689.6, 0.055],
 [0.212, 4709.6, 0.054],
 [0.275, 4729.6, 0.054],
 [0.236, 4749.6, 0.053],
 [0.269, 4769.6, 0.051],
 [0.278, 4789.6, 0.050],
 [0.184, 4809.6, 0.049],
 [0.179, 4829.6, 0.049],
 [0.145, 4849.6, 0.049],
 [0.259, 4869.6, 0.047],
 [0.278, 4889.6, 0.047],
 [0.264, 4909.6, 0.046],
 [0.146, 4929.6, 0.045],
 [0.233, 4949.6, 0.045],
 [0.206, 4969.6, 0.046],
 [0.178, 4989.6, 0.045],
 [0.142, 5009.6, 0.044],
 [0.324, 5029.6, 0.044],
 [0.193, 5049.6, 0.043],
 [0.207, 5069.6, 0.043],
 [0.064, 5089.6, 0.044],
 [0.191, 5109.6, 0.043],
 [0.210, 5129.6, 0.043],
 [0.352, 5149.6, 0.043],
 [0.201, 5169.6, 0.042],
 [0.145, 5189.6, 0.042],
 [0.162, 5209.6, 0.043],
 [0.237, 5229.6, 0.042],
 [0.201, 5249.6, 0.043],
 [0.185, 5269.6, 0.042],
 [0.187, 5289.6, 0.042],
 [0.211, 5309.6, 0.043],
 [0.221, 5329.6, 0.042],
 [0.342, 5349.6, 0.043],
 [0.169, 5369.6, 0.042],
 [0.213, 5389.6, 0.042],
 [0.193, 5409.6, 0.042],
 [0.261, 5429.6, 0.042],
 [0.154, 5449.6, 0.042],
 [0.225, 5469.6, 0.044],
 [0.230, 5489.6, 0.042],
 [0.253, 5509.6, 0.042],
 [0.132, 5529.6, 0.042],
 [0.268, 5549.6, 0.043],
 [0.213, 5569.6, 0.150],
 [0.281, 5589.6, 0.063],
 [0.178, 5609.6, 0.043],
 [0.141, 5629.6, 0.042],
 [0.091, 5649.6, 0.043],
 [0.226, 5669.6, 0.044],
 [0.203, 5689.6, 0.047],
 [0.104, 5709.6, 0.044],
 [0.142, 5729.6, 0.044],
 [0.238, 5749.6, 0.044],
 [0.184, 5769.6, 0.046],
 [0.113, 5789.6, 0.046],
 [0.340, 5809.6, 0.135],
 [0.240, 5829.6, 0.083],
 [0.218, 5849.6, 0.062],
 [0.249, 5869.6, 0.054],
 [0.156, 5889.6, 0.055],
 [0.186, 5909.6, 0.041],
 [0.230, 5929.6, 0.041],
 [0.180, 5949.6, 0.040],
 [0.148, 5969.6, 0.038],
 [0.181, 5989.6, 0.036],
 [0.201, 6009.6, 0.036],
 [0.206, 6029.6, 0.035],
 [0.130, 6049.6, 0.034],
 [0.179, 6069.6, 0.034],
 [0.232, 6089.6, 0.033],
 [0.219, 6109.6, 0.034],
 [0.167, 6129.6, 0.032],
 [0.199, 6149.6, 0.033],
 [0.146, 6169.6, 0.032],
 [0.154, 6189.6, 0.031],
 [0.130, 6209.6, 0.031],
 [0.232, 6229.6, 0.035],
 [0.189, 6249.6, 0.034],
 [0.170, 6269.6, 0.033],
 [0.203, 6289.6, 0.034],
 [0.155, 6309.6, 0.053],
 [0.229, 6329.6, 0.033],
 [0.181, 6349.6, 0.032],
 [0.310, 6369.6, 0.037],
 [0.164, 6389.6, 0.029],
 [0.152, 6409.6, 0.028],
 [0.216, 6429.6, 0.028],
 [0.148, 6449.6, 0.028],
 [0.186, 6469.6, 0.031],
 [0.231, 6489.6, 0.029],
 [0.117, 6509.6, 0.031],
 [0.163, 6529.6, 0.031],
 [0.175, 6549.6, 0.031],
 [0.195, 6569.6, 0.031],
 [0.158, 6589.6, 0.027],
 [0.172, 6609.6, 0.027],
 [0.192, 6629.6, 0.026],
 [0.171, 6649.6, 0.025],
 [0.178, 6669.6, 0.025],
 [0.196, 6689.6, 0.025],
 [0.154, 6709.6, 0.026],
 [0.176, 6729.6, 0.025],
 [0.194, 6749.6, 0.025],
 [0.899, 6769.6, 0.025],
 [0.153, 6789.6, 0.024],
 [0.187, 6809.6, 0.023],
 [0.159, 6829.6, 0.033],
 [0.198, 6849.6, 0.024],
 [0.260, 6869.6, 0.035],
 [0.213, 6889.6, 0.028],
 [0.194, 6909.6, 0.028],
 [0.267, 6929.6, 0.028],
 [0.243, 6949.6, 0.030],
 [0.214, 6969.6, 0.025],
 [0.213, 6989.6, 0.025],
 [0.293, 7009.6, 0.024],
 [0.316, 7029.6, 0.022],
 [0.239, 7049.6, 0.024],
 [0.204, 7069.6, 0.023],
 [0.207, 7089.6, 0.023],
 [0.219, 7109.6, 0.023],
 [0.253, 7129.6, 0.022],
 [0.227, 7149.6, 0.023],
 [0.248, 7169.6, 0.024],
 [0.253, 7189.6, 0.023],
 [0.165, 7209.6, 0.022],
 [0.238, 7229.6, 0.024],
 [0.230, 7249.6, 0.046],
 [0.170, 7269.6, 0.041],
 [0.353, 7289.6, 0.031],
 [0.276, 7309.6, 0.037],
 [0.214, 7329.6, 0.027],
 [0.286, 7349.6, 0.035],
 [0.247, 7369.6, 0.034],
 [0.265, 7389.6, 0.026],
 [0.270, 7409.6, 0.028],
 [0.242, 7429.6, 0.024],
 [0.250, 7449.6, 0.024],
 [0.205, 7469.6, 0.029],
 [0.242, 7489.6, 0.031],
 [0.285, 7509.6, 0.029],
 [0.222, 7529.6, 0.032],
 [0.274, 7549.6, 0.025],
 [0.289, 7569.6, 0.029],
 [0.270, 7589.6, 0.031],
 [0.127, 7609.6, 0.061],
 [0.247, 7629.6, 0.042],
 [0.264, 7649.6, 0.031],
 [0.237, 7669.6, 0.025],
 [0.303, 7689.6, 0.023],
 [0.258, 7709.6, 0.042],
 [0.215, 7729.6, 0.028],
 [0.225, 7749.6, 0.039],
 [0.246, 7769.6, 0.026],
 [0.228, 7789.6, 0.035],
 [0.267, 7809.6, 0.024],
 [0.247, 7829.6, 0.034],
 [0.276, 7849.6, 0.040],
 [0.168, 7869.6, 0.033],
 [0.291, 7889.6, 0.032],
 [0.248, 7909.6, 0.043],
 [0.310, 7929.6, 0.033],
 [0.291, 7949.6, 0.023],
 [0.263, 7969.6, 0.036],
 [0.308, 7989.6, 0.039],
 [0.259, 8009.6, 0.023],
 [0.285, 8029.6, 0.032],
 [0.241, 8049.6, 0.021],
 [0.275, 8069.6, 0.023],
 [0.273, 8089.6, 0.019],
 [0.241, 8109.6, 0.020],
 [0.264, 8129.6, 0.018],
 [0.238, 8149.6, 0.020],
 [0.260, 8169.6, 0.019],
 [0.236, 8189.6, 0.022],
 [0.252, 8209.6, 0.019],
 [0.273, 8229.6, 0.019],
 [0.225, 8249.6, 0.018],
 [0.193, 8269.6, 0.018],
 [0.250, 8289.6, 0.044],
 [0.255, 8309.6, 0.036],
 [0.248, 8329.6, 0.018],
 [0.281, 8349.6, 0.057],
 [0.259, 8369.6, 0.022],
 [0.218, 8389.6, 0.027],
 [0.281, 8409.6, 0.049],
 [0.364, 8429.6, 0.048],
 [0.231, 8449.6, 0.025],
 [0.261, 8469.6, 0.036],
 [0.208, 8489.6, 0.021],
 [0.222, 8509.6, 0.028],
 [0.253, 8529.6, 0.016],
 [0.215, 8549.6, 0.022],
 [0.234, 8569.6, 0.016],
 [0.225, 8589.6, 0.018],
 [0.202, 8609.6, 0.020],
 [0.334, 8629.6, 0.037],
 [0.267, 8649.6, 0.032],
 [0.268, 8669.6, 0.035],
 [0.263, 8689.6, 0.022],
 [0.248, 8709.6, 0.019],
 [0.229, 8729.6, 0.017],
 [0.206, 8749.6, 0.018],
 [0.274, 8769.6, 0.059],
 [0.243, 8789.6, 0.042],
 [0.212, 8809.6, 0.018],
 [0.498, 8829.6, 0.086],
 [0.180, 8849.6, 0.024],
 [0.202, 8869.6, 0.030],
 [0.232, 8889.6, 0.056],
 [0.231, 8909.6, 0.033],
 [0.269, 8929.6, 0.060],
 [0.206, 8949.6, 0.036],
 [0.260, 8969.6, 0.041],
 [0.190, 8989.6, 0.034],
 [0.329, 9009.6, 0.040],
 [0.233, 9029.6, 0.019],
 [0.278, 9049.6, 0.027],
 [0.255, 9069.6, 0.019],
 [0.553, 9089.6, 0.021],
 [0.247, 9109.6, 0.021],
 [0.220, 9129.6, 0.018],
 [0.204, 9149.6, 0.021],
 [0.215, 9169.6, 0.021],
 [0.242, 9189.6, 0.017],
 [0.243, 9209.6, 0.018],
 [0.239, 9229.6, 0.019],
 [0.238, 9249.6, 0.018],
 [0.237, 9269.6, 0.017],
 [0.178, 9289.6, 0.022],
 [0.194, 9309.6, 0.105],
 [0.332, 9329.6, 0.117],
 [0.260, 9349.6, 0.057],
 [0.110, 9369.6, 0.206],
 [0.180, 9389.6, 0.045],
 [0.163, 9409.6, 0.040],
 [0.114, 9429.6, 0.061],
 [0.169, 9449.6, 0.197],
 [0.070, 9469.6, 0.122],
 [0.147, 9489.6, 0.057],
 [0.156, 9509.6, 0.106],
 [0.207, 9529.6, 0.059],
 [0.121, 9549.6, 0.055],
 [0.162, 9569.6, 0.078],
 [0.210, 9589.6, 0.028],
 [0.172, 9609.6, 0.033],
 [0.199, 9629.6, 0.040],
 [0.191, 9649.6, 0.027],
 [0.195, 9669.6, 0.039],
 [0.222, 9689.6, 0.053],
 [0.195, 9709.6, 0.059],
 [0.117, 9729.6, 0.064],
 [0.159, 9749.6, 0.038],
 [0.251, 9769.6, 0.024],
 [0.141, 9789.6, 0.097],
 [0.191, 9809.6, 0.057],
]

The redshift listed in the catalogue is 0.816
